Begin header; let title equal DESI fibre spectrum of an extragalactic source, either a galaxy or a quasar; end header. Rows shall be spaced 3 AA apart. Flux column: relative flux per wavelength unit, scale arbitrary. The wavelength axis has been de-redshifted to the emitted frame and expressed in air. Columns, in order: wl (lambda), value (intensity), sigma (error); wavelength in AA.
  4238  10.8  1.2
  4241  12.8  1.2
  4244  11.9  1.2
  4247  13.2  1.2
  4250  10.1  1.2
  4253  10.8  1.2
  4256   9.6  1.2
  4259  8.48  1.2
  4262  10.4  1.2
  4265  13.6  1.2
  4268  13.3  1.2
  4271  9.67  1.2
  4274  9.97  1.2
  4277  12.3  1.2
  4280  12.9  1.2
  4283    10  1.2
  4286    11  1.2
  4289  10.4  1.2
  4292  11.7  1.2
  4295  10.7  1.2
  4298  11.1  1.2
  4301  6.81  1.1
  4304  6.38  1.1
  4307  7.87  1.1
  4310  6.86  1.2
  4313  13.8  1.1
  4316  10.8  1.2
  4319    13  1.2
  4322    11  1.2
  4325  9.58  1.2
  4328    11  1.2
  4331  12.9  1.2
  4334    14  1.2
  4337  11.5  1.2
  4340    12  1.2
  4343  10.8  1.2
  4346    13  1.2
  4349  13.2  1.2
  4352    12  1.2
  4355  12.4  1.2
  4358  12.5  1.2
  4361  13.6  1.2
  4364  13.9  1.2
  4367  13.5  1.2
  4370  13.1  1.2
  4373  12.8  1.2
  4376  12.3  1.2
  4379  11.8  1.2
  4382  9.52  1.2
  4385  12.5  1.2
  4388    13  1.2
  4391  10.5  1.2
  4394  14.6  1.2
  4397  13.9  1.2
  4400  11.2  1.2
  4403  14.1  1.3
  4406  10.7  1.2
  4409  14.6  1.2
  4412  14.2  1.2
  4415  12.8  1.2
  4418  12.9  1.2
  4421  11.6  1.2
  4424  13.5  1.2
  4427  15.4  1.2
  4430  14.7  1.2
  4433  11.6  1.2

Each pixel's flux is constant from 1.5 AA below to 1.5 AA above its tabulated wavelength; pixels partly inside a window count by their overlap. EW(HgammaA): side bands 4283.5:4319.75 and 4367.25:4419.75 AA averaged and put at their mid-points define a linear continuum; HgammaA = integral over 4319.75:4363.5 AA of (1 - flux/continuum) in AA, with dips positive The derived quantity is -4.02 AA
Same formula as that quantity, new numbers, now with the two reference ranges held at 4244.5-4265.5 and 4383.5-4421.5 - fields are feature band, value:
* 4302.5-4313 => 3.2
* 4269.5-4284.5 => 0.2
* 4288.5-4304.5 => 2.4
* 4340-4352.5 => -0.2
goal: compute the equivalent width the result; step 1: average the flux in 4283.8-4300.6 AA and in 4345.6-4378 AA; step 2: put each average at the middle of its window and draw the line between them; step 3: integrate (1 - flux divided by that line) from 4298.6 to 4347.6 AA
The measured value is 4.17 AA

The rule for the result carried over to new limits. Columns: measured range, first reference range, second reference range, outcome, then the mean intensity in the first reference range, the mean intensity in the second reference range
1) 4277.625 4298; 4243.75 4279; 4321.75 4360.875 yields 0.46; 11.1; 12.1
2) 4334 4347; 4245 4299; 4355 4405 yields 0.04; 11.1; 12.6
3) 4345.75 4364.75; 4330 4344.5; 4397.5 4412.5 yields -0.75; 12.2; 12.9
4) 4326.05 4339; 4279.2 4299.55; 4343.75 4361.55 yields -0.10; 11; 12.7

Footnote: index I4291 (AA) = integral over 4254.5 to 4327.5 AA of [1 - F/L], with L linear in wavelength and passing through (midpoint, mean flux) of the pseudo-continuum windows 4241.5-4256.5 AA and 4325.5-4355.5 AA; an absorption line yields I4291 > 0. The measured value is 7.7 AA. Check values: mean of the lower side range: 11.3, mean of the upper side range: 12.2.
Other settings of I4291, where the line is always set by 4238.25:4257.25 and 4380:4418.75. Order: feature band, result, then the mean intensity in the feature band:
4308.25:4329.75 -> 2.02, 10.9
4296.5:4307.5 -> 3.51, 8.06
